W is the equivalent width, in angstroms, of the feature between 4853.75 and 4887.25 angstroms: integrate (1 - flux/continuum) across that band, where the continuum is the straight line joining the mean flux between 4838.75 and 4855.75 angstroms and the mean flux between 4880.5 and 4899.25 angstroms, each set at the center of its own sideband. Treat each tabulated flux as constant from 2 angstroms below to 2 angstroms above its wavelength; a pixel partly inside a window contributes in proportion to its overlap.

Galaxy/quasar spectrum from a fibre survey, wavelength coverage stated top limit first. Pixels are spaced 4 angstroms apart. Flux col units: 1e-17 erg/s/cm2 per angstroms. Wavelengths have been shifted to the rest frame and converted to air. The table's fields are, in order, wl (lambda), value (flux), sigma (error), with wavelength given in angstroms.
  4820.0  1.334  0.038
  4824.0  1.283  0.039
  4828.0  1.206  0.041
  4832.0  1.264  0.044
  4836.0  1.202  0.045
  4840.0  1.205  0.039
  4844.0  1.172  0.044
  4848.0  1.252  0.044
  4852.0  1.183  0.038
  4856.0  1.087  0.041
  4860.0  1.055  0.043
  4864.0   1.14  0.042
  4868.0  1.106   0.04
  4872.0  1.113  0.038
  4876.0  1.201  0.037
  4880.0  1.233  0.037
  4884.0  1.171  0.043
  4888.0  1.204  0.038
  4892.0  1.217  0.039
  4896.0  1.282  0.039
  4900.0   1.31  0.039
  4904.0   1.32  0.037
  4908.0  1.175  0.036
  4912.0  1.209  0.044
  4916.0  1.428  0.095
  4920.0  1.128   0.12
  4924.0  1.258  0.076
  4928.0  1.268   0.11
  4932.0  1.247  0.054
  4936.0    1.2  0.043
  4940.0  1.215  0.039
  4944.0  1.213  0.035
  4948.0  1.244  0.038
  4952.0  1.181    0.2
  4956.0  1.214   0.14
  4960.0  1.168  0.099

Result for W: 1.9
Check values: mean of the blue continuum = 1.19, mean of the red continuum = 1.23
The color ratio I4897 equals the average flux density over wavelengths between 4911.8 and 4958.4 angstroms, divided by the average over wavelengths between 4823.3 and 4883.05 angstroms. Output 1.05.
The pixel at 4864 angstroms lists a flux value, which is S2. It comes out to 1.14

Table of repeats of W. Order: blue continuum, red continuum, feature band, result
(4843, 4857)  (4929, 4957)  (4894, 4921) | -1.48 angstroms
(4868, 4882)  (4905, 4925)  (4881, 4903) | -0.70 angstroms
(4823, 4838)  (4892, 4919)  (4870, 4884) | 0.89 angstroms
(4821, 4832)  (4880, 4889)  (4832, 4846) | 0.45 angstroms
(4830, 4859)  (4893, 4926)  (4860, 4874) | 1.21 angstroms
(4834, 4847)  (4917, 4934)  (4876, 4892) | 0.18 angstroms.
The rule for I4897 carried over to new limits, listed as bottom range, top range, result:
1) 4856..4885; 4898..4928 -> 1.11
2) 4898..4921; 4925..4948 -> 0.97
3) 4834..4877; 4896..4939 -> 1.09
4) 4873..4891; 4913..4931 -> 1.06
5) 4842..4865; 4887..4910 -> 1.09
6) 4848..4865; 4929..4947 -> 1.08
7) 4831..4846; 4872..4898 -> 1.00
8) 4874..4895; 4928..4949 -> 1.02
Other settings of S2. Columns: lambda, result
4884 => 1.171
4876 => 1.201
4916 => 1.428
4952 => 1.181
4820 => 1.334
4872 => 1.113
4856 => 1.087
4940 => 1.215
